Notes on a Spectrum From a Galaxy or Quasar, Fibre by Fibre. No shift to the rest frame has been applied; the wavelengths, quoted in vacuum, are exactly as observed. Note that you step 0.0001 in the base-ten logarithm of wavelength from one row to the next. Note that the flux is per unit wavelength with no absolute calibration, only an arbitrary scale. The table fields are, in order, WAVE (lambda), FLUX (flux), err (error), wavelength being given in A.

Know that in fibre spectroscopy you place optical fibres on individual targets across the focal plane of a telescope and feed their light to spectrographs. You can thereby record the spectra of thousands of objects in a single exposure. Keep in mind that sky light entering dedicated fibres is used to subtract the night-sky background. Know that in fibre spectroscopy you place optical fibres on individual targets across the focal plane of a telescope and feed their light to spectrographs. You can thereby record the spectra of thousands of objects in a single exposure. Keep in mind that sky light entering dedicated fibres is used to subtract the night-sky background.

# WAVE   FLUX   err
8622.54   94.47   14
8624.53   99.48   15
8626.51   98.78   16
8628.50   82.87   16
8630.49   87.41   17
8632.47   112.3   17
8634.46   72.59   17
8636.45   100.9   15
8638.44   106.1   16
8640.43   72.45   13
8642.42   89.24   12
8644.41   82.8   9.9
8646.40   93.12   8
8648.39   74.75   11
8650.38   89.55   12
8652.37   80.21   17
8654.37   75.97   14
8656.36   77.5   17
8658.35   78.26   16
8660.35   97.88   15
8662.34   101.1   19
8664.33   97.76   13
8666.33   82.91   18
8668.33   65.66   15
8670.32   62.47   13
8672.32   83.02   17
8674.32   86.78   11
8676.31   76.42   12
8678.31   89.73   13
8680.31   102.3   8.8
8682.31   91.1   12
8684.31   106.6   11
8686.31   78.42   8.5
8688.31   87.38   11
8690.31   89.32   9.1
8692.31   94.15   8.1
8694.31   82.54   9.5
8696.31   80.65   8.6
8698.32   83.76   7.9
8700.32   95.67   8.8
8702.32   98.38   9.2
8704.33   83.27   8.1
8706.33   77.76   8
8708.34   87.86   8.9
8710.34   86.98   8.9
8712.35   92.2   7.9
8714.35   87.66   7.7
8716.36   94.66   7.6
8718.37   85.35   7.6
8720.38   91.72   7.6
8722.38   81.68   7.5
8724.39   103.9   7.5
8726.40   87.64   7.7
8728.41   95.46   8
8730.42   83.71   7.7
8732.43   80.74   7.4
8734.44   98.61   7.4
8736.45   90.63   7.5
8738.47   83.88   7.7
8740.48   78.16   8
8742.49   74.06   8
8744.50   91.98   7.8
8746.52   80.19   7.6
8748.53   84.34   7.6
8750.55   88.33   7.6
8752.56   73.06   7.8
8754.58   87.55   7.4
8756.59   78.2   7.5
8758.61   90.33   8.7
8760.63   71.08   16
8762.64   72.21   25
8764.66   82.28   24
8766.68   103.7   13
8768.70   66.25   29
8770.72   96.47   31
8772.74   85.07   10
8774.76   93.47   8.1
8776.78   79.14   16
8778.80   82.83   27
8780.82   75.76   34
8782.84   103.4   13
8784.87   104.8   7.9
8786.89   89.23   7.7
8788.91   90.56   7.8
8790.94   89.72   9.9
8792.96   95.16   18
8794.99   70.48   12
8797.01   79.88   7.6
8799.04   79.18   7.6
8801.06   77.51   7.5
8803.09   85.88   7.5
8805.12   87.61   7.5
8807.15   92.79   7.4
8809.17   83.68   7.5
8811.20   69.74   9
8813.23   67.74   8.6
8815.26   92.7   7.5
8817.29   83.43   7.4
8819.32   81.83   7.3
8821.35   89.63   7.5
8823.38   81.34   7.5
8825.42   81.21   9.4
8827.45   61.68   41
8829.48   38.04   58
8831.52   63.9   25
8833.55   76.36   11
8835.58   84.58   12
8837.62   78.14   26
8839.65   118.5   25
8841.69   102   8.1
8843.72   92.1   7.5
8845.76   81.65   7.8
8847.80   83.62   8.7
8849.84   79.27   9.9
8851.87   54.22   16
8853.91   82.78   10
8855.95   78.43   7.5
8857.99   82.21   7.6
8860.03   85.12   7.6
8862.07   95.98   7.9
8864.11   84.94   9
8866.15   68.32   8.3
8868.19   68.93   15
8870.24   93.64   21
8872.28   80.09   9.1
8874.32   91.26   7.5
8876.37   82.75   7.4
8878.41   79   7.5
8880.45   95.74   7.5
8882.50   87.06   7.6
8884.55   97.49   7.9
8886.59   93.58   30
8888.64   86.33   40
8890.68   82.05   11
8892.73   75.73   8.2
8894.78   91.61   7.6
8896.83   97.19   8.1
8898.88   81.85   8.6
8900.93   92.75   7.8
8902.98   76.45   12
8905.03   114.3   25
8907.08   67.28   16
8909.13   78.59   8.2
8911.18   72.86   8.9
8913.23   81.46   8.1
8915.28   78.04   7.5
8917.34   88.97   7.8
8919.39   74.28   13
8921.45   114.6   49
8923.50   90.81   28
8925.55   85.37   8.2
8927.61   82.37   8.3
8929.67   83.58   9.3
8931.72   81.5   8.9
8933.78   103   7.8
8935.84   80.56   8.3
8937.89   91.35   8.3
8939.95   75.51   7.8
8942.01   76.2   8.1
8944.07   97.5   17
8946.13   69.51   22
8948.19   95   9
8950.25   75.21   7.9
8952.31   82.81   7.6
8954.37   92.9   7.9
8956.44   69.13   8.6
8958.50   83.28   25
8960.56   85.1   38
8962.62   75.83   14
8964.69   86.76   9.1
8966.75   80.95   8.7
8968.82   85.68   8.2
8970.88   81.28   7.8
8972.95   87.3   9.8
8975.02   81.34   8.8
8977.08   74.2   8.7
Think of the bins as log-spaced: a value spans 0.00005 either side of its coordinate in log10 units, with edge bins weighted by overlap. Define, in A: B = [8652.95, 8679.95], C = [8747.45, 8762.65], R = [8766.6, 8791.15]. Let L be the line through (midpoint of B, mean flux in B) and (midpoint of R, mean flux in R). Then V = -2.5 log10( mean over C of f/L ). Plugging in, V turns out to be 0.08 mag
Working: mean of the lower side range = 83.1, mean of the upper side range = 88.7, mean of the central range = 81.2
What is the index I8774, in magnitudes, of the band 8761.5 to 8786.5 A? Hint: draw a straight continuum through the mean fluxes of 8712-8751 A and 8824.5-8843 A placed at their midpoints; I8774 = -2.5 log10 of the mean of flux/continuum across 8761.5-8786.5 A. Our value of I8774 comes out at -0.042 mag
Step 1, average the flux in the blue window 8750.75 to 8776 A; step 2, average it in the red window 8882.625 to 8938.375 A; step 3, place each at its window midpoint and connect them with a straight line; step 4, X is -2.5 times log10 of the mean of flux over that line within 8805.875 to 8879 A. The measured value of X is 0.056 mag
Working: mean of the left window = 83.4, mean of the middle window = 80.9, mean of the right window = 86.8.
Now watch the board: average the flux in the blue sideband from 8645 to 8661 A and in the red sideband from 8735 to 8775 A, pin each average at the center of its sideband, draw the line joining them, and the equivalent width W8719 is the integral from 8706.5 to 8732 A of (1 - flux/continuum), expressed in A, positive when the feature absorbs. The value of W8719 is -1.8 A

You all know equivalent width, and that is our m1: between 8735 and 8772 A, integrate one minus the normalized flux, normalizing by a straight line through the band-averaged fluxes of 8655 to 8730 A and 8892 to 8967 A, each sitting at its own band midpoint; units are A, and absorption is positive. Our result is 1.60 A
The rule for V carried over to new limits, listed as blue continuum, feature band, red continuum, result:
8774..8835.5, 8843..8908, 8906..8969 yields -0.025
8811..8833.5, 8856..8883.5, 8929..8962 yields -0.084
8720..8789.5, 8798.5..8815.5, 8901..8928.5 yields 0.058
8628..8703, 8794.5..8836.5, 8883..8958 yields 0.113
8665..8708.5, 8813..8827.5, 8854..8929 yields 0.049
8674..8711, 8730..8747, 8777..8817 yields 0.027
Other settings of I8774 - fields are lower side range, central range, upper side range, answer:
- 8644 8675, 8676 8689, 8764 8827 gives -0.095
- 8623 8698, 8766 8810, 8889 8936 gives -0.002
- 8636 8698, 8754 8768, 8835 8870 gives 0.024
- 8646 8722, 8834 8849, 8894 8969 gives -0.066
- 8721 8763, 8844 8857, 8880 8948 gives 0.109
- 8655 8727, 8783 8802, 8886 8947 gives -0.006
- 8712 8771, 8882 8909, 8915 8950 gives -0.019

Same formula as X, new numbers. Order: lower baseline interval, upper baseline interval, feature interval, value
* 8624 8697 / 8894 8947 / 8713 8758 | 0.00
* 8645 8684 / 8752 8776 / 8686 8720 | -0.04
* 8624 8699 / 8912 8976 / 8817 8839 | 0.14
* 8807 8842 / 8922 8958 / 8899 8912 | -0.01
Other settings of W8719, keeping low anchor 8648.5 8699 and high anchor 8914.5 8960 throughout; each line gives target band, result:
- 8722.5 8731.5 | -0.6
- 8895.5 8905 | -0.5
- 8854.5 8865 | 0.0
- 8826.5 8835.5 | 2.4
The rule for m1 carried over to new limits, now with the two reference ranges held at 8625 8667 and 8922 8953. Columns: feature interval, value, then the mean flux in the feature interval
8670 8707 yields 0.3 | 87.4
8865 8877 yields 0.7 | 80.8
